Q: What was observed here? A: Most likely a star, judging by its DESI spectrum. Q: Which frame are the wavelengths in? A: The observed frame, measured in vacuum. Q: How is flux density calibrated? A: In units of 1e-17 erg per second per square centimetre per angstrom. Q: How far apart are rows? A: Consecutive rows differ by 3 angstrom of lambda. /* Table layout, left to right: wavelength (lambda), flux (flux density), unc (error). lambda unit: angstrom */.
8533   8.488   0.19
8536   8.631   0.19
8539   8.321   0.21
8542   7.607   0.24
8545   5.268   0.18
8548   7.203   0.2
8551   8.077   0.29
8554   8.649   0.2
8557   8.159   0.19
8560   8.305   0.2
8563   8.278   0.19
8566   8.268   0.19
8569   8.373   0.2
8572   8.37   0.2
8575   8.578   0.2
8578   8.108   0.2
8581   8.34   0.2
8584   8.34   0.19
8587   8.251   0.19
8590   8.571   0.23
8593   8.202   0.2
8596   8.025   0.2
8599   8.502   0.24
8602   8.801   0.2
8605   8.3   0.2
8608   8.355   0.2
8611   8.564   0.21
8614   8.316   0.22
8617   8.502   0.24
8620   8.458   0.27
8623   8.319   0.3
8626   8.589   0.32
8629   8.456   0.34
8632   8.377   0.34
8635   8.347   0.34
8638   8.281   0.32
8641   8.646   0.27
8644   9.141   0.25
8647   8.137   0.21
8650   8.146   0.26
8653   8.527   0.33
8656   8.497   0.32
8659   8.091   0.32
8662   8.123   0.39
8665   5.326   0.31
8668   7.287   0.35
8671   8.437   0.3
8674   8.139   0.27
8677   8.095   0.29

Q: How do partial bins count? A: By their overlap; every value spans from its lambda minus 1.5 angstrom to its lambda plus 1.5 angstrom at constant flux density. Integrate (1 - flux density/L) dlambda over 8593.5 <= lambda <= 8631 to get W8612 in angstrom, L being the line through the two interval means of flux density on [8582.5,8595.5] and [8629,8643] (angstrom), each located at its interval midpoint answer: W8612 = -0.21 angstrom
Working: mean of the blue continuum 8.32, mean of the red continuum 8.44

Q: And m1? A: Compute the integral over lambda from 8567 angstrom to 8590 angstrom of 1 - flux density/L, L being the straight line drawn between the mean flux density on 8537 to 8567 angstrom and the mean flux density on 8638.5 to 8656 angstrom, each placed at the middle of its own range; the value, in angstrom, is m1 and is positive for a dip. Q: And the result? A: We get -1.0 angstrom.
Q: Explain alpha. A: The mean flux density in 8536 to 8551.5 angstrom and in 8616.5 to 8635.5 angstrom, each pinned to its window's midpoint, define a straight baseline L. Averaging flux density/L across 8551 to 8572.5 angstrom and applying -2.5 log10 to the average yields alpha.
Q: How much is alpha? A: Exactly -0.10 mag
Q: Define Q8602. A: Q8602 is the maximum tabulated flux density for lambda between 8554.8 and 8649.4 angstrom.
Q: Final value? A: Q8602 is 9.141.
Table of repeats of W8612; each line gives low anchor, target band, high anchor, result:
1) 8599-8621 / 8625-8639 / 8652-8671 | -0.47 angstrom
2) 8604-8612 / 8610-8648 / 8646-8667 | -1.54 angstrom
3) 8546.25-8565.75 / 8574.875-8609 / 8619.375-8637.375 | -0.44 angstrom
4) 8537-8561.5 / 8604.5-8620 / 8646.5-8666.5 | -1.28 angstrom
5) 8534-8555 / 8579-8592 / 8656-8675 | -1.19 angstrom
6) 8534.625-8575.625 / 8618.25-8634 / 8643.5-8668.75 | -1.03 angstrom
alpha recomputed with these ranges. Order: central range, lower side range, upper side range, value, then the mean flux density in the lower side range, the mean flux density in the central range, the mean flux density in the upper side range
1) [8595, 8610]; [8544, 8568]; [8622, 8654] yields -0.03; 7.84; 8.41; 8.45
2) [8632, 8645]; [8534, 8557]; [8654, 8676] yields -0.11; 7.73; 8.56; 7.73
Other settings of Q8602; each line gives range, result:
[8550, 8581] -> 8.649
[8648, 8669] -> 8.527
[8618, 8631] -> 8.589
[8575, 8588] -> 8.578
